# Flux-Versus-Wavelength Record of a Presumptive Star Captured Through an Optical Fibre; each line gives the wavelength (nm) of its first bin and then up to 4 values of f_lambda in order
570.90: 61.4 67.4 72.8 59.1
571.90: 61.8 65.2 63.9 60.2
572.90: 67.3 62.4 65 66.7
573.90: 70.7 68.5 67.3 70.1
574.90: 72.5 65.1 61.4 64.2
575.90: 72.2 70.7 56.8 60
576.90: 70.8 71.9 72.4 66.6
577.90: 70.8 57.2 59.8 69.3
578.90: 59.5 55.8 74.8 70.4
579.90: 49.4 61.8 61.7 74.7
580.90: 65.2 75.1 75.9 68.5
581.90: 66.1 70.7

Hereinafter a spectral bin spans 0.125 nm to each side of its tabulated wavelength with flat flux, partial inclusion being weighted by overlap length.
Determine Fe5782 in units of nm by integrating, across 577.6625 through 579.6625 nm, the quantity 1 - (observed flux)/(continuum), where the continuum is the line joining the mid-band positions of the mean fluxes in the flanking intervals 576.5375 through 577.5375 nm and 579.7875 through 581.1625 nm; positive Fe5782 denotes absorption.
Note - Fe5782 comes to 0.061 nm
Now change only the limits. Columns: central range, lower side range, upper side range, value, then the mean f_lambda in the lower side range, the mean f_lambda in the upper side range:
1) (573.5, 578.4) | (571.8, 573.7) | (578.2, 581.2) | -0.214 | 64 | 64.3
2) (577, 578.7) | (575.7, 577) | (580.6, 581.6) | 0.027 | 65.9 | 72.3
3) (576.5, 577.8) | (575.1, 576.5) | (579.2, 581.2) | -0.054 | 65.2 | 65.9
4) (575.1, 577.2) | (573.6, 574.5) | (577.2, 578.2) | 0.074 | 68.5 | 67.9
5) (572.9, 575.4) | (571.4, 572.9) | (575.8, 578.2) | -0.089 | 63.4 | 67.2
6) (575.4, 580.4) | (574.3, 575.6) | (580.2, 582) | 0.246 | 67.1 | 69.3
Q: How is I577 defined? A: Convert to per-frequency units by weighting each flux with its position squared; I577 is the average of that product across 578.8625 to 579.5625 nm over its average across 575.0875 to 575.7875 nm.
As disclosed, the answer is 1.0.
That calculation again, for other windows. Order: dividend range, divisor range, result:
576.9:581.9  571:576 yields 1.03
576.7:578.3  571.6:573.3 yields 1.09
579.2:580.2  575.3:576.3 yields 0.96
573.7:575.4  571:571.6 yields 1.01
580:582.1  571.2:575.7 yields 1.07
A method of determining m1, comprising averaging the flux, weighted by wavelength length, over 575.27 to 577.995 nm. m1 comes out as 67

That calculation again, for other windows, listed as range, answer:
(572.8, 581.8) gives 66.5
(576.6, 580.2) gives 64.9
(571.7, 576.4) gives 66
